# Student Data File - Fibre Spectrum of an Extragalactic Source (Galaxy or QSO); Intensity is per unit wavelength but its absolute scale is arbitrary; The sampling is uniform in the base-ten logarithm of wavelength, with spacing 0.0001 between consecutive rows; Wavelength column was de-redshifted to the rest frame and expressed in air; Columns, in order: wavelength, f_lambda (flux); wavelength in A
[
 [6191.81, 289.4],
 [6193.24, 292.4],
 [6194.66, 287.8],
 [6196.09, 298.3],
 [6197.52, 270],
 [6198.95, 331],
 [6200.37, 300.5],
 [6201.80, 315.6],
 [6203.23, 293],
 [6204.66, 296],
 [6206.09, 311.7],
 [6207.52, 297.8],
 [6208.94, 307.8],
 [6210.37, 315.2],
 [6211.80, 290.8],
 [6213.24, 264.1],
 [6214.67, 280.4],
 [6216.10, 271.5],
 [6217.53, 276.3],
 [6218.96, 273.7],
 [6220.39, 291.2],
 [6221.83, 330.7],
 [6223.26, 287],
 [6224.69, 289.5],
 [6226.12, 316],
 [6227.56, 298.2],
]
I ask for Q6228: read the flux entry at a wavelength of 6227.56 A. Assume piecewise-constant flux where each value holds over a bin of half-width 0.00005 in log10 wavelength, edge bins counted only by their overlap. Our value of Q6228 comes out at 298.2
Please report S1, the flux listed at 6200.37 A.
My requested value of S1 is 300.5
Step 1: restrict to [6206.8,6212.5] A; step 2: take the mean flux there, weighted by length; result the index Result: 303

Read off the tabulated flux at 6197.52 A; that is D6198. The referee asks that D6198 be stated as 270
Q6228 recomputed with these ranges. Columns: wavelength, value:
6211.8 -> 290.8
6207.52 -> 297.8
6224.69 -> 289.5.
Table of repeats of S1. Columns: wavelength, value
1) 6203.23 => 293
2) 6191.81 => 289.4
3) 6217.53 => 276.3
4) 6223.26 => 287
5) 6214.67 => 280.4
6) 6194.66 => 287.8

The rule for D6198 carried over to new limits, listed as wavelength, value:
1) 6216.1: 271.5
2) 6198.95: 331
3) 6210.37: 315.2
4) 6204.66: 296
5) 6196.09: 298.3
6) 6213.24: 264.1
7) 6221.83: 330.7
